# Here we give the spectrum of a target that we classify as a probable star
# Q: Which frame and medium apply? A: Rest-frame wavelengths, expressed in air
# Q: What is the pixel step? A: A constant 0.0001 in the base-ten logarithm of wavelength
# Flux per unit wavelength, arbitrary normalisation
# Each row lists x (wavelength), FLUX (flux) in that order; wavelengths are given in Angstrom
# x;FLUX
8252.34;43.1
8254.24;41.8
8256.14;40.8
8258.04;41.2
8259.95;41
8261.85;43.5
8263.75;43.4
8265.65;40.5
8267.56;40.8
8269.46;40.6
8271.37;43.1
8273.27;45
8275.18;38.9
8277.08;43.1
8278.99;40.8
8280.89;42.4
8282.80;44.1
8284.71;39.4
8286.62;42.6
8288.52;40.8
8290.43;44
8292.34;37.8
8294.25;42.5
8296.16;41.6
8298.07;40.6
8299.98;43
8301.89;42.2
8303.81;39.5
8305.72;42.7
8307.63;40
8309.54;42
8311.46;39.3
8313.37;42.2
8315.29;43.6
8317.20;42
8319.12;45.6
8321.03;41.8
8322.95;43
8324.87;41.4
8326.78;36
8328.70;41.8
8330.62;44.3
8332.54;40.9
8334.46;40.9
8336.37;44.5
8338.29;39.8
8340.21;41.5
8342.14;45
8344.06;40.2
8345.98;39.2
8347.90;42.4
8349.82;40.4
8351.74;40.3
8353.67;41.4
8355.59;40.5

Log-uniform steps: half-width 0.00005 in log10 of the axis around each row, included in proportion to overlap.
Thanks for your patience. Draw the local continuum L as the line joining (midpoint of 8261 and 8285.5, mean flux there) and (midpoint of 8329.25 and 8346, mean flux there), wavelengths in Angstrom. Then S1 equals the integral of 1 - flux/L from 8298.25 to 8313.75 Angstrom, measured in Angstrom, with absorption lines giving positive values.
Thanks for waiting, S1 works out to 0.2 Angstrom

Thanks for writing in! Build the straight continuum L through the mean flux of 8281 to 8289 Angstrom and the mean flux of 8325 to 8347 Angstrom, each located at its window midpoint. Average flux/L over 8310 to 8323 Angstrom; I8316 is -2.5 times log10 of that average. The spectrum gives -0.02 mag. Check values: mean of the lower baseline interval 41.9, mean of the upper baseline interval 41.3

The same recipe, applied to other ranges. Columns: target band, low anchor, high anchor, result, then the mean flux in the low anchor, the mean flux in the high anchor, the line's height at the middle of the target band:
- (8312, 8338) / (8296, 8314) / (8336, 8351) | -0.017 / 41.3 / 41.5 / 41.4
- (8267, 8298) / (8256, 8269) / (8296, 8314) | -0.007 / 41.6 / 41.3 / 41.5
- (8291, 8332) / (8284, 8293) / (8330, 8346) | -0.003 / 41.1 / 41.9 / 41.5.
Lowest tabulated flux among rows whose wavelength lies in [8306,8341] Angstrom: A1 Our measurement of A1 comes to 36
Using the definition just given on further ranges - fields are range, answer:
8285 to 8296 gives 37.8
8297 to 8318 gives 39.3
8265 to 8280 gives 38.9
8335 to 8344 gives 39.8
